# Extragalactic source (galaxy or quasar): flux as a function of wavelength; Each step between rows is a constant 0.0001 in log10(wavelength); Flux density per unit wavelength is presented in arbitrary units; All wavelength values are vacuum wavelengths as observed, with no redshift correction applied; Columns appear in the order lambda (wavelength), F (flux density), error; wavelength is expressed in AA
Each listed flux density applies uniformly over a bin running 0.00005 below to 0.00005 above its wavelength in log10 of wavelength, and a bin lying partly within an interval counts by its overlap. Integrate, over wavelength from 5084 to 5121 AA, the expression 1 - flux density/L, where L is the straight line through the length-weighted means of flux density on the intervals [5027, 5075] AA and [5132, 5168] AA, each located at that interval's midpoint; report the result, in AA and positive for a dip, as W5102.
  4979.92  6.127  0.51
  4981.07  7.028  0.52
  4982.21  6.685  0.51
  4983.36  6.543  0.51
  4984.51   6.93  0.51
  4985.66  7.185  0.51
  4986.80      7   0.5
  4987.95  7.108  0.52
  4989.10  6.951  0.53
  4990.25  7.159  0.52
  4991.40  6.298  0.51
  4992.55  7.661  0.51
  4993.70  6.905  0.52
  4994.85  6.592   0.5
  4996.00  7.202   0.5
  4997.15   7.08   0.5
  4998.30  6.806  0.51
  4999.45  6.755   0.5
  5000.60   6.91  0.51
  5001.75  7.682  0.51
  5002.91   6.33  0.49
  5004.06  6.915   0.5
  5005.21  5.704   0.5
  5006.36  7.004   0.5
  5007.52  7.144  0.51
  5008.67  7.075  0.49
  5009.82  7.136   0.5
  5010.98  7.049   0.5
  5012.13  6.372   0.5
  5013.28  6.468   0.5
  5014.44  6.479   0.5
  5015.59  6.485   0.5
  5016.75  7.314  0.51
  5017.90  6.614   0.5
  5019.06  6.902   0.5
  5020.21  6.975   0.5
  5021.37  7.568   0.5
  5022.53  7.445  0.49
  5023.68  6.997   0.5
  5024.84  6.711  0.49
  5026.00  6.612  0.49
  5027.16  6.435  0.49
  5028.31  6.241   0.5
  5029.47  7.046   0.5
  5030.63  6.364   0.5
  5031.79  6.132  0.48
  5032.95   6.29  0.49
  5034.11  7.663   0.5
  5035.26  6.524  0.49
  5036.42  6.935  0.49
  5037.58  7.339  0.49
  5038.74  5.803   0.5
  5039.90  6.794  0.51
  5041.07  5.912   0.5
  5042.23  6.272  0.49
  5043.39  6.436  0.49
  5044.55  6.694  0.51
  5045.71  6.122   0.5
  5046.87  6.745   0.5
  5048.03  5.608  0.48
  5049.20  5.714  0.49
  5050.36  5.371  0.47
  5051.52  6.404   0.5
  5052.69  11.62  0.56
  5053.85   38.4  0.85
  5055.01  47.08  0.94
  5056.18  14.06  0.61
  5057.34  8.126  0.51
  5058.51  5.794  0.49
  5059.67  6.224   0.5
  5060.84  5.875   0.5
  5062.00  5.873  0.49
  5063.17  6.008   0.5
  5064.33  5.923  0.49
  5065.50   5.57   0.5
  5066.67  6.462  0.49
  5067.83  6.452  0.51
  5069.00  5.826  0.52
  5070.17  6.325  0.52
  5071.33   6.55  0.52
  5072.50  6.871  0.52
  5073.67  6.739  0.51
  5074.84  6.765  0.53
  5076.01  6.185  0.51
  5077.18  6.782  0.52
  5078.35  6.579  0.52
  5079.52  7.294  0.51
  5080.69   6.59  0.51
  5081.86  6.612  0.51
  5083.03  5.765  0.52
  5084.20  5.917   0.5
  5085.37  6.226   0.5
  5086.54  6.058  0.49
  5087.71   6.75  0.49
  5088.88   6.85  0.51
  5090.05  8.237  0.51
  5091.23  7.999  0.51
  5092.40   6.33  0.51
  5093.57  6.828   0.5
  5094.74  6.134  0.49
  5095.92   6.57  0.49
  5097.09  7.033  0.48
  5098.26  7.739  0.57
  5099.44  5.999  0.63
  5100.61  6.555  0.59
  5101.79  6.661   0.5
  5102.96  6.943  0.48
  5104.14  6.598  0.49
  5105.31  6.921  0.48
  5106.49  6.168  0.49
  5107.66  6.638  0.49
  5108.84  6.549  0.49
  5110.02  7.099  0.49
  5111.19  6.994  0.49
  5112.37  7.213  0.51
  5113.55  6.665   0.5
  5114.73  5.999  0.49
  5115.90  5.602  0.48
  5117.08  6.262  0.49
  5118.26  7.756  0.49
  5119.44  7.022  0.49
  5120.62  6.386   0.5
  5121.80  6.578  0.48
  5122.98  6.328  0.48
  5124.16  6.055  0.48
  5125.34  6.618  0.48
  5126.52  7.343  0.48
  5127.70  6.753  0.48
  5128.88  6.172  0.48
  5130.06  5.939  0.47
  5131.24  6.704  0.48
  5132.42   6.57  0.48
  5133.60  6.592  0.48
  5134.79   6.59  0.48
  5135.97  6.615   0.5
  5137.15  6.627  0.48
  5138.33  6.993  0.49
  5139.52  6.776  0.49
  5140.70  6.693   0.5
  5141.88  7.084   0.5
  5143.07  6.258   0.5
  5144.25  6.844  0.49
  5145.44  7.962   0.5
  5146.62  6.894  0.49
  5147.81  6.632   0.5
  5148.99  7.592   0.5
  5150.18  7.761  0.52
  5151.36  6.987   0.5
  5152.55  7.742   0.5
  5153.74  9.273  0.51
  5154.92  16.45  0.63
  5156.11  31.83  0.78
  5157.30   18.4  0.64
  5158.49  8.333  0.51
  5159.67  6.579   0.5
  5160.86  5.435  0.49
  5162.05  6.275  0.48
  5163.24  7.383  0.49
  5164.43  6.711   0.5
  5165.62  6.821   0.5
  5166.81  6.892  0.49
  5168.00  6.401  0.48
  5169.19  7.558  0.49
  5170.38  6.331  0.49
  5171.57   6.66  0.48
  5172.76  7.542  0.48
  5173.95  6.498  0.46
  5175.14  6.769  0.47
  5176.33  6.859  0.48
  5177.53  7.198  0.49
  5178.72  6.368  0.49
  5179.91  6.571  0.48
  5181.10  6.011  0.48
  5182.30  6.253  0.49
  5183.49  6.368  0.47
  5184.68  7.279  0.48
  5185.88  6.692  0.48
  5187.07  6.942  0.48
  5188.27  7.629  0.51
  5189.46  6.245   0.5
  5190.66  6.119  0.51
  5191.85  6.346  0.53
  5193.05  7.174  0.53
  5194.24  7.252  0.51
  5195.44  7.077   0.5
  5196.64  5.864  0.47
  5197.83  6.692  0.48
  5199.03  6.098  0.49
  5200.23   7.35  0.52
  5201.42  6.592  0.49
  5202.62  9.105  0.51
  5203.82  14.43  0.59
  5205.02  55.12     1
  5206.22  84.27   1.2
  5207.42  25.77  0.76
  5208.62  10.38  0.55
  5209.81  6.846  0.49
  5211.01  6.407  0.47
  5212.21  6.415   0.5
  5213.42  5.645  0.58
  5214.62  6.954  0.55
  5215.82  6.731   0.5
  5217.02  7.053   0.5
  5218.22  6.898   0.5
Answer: 7.7 AA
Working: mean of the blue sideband 8.45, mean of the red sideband 8.5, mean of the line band 6.72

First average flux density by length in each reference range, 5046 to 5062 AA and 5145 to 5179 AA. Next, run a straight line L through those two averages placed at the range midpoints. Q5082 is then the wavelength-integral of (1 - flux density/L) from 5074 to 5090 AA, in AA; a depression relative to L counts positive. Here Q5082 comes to 6.9 AA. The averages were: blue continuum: 12.5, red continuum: 8.65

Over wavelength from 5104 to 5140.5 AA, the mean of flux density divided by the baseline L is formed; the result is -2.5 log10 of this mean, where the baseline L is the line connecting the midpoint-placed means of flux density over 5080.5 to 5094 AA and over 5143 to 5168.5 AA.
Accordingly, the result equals 0.20 mag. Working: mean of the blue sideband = 6.68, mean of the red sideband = 9.23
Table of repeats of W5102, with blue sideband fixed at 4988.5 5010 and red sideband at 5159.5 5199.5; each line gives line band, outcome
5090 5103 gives -0.2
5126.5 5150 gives -0.2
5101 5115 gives 0.1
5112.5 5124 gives 0.4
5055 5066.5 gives -3.8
